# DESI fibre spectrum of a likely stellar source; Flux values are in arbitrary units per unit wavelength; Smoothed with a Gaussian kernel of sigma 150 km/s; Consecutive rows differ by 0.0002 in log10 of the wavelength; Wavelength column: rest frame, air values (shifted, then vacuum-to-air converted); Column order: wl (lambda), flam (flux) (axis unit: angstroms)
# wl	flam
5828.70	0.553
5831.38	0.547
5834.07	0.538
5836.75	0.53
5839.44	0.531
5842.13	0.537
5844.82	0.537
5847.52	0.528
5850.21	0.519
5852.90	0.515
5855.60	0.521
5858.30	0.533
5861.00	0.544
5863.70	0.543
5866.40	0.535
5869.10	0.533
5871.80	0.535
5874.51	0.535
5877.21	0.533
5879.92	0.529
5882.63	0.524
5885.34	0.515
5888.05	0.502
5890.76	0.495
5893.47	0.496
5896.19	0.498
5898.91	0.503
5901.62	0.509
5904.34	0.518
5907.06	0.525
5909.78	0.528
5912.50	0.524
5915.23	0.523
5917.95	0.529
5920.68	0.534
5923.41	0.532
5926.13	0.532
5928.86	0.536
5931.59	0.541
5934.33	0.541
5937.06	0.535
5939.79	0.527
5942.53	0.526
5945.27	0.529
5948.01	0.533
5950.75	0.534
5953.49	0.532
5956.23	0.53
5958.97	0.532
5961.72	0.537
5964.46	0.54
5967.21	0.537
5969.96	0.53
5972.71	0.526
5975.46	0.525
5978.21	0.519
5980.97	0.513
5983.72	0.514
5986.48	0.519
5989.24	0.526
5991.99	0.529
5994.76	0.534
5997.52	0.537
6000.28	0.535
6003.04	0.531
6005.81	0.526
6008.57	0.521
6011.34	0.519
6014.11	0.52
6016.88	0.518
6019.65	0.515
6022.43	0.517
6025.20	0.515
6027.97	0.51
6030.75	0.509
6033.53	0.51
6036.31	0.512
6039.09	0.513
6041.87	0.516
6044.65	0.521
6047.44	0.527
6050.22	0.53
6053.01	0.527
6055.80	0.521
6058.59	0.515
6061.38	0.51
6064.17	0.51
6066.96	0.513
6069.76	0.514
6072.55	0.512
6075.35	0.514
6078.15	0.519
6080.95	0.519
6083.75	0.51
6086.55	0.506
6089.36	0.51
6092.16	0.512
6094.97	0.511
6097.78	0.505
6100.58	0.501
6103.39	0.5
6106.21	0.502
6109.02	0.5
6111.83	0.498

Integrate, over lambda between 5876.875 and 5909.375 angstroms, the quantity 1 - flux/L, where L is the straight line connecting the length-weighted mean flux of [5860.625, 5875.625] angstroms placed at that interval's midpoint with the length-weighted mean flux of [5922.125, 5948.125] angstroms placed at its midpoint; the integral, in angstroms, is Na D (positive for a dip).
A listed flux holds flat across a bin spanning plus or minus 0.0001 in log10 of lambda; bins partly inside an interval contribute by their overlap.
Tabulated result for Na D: 1.4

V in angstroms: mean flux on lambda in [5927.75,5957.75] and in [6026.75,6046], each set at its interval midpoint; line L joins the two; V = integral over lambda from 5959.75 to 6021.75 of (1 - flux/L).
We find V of -0.4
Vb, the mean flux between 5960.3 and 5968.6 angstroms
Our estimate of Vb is 0.538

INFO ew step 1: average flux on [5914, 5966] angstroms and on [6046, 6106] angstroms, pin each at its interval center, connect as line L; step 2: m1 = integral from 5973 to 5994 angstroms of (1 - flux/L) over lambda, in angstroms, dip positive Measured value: 0.2 angstroms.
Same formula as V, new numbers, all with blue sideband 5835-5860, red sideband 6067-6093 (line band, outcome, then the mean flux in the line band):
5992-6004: -0.36 angstroms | 0.534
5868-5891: 0.11 angstroms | 0.524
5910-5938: -0.50 angstroms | 0.532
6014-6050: 0.01 angstroms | 0.516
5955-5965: -0.26 angstroms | 0.535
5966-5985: -0.13 angstroms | 0.523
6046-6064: -0.22 angstroms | 0.521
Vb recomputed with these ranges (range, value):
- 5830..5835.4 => 0.543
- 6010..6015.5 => 0.519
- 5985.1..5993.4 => 0.524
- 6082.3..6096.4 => 0.51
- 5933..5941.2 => 0.535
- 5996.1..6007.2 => 0.533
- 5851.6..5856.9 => 0.518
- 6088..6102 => 0.508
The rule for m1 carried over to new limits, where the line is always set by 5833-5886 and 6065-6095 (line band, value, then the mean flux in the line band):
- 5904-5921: 0.02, 0.526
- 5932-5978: -0.79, 0.532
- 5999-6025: -0.19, 0.522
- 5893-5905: 0.52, 0.505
